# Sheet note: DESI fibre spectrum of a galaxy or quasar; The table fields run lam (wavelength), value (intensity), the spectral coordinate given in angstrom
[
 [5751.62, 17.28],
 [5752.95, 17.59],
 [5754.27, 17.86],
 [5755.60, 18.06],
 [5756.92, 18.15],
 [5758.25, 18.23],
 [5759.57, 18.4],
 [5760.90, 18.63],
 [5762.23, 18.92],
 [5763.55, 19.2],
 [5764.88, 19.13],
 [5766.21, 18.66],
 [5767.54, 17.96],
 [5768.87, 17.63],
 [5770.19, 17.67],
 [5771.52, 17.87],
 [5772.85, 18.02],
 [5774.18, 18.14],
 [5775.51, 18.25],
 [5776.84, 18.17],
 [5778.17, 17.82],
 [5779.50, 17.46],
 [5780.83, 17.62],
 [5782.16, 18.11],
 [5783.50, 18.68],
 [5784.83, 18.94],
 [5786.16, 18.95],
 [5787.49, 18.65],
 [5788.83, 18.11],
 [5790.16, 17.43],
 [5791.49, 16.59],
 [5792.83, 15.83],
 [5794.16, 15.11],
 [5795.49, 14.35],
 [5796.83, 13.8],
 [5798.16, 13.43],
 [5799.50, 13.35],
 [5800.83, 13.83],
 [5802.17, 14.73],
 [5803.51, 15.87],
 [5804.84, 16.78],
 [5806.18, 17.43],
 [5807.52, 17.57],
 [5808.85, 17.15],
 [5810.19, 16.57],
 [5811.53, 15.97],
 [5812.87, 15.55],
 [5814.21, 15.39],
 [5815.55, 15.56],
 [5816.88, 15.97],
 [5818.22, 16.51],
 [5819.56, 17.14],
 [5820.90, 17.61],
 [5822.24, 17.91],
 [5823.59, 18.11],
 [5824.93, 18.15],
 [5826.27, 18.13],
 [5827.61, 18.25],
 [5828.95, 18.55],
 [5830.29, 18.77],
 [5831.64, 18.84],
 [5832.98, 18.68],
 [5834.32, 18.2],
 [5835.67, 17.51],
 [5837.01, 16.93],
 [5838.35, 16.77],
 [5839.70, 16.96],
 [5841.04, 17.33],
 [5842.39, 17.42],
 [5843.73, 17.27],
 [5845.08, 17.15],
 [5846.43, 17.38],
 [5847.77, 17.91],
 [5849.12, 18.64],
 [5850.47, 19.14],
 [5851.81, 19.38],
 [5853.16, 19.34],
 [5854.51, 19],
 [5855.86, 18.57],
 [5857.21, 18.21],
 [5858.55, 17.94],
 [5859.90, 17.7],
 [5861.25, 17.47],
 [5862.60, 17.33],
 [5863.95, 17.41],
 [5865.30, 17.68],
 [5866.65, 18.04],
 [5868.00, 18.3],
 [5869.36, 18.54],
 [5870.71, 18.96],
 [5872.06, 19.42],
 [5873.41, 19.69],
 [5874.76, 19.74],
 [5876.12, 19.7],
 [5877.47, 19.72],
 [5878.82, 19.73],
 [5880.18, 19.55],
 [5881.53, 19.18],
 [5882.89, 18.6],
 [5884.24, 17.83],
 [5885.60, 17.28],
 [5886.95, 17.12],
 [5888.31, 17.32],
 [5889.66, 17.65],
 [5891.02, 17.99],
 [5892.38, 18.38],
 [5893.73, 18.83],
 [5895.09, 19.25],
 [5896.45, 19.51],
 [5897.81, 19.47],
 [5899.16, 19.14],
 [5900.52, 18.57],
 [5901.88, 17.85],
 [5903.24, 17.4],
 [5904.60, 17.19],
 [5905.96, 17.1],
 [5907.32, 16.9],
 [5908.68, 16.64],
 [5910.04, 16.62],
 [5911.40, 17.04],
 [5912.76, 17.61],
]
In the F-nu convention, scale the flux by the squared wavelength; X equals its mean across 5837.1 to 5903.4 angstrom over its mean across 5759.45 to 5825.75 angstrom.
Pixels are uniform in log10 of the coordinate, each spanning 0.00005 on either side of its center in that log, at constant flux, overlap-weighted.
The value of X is 1.1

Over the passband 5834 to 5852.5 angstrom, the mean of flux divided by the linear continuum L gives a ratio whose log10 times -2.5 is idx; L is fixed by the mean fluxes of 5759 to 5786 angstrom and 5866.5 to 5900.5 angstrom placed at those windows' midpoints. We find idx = 0.053 mag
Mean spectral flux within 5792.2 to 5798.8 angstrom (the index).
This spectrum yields 14.5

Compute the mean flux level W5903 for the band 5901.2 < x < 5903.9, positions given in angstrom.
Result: 17.6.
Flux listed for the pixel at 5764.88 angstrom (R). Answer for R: 19.13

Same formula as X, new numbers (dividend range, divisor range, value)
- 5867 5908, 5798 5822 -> 1.19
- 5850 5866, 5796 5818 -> 1.19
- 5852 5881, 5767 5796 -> 1.09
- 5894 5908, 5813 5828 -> 1.10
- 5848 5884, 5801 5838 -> 1.11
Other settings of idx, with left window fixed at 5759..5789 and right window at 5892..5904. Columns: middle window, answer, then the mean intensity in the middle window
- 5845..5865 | 0.022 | 18.2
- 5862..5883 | -0.013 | 18.9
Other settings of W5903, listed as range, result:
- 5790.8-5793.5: 16.2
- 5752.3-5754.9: 17.8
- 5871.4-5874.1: 19.6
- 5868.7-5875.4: 19.3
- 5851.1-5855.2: 19.2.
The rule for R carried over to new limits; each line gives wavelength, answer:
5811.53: 15.97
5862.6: 17.33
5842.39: 17.42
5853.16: 19.34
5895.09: 19.25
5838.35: 16.77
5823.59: 18.11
